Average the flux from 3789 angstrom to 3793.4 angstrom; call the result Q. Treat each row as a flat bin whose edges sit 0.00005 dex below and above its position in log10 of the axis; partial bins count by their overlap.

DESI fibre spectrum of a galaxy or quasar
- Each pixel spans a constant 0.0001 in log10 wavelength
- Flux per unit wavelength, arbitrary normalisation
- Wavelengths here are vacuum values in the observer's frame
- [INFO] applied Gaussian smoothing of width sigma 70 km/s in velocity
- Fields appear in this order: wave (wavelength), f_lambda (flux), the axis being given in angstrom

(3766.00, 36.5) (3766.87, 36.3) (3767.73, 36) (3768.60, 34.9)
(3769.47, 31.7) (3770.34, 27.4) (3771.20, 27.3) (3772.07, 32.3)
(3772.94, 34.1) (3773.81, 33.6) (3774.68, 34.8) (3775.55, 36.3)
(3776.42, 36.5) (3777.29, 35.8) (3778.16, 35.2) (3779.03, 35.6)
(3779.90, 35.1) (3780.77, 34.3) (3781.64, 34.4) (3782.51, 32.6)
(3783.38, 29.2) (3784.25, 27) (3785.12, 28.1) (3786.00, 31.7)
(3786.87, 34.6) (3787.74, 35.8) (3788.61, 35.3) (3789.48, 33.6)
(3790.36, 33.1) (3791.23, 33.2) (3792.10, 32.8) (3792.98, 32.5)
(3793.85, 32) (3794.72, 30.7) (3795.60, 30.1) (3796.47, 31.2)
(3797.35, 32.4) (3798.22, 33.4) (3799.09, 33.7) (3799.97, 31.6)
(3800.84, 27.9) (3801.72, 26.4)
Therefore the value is 33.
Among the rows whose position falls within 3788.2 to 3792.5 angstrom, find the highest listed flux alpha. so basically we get 35.3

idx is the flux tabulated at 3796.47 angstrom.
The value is 31.2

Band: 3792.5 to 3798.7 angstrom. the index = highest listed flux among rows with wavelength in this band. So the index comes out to 33.4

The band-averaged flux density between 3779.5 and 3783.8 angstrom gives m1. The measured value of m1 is 33.1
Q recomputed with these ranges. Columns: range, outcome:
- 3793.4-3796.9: 31.1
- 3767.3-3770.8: 32.5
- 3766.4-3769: 35.8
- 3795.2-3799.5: 32.2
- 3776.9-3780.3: 35.4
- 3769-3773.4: 30.6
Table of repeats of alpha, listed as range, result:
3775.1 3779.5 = 36.5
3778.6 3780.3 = 35.6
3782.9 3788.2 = 35.8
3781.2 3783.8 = 34.4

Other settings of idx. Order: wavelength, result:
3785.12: 28.1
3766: 36.5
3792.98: 32.5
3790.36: 33.1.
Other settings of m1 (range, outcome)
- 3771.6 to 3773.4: 33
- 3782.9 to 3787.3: 30.1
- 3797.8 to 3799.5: 33.6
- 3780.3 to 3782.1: 34.4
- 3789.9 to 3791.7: 33.1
